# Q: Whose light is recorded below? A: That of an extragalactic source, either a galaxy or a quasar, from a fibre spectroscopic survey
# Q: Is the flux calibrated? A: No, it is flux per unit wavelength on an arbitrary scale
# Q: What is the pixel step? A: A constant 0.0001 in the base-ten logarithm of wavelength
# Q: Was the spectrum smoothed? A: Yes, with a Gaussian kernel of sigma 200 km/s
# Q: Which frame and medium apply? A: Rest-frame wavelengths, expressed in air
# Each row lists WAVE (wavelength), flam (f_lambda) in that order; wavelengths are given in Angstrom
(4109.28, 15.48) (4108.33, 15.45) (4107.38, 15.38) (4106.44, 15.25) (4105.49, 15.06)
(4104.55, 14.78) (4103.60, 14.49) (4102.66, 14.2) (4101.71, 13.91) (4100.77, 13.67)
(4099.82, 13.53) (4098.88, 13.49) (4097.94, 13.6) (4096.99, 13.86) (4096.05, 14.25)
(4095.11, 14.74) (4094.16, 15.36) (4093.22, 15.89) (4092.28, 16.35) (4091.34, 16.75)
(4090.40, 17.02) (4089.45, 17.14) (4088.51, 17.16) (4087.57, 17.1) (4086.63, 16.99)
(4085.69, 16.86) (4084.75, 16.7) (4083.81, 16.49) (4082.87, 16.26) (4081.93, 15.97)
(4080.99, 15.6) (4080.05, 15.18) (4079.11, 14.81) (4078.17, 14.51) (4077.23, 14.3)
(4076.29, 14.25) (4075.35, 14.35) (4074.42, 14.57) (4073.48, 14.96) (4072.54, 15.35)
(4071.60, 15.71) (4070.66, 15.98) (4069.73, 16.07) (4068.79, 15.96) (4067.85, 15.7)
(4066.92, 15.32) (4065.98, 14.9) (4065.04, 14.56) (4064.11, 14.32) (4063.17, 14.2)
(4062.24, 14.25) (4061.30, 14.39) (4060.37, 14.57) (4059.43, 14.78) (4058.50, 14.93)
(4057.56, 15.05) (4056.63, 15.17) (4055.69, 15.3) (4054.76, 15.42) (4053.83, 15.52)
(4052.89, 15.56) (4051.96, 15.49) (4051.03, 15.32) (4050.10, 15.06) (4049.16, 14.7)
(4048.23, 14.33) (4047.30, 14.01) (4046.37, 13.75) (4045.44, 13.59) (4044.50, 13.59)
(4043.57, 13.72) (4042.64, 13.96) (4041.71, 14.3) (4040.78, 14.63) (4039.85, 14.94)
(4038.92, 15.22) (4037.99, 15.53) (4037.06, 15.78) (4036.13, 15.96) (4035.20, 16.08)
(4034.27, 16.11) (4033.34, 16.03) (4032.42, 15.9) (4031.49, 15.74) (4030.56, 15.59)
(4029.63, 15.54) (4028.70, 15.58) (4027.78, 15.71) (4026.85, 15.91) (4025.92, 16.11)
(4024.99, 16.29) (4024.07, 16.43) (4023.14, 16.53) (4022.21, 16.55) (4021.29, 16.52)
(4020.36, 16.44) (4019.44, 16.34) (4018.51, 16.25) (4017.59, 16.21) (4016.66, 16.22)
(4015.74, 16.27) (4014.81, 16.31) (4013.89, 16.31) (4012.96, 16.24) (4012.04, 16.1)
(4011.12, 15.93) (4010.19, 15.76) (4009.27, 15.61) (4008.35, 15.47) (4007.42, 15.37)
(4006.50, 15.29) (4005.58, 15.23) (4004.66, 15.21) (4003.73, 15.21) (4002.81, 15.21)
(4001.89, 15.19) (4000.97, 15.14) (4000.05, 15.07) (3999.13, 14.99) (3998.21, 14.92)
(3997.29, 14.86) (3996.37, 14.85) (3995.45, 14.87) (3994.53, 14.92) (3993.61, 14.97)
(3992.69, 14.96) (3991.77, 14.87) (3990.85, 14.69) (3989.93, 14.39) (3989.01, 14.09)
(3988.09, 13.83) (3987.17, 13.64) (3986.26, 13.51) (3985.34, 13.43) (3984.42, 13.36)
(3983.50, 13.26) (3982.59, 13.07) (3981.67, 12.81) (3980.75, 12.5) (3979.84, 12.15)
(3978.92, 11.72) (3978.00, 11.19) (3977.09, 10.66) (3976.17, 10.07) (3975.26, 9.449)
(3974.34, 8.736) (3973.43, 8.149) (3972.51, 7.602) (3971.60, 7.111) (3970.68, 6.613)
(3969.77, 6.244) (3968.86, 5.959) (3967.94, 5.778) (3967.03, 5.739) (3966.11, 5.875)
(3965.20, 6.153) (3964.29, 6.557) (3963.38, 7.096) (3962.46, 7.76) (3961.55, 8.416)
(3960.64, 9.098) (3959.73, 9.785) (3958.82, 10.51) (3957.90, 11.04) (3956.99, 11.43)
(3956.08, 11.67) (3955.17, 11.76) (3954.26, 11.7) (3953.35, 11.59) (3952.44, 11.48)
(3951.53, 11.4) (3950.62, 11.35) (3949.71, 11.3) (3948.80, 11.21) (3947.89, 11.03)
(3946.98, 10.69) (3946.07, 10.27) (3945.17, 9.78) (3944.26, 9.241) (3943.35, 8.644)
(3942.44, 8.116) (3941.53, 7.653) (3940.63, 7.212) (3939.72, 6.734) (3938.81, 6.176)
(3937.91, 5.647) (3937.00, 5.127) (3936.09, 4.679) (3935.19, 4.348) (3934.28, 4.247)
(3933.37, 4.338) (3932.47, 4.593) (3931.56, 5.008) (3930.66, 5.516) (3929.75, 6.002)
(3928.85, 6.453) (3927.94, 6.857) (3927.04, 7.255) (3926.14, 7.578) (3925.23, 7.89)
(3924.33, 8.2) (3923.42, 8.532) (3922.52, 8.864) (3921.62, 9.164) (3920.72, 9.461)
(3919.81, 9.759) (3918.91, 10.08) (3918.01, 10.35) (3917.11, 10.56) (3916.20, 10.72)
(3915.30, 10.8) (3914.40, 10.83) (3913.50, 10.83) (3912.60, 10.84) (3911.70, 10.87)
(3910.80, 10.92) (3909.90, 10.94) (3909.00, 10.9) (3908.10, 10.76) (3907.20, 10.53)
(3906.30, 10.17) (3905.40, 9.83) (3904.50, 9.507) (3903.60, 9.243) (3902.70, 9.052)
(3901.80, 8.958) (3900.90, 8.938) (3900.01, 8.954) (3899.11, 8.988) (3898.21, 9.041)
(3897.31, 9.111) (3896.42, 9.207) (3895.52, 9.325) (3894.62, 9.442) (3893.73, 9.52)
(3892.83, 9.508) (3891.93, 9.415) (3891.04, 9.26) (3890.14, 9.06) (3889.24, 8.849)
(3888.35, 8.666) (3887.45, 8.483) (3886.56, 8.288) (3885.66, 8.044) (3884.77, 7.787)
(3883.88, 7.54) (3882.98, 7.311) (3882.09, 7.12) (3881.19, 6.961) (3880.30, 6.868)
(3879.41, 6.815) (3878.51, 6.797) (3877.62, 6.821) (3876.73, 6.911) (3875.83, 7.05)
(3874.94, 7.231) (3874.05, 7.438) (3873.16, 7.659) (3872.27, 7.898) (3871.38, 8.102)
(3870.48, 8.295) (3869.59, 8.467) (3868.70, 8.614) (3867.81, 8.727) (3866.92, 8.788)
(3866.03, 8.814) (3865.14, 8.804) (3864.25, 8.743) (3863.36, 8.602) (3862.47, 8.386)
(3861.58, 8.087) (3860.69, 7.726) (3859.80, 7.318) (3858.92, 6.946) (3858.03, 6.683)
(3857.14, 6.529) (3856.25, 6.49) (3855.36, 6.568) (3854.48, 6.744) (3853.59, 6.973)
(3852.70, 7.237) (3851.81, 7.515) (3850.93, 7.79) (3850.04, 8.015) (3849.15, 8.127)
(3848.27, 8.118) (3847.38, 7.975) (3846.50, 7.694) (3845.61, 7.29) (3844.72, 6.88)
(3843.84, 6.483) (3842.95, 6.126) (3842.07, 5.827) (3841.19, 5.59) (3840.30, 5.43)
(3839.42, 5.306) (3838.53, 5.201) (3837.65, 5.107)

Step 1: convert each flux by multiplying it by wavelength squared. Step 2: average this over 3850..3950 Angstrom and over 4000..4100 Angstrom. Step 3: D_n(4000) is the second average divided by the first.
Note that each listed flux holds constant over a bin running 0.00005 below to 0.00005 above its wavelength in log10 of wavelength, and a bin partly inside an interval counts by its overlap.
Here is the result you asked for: 2.00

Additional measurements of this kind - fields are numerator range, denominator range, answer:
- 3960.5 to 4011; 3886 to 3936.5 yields 1.43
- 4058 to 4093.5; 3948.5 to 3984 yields 1.70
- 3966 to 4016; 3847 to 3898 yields 1.73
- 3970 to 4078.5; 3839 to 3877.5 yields 2.13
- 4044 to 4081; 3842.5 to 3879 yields 2.17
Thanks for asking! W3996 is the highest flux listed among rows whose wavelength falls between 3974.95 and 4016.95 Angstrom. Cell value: 16.31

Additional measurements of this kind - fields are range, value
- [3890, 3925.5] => 10.94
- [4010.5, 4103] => 17.16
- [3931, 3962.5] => 11.76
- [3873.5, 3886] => 8.044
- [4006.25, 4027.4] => 16.55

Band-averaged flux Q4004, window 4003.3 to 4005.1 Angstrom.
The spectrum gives 15.1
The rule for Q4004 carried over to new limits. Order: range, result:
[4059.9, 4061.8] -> 14.5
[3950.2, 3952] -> 11.4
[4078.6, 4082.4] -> 15.4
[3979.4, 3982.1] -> 12.5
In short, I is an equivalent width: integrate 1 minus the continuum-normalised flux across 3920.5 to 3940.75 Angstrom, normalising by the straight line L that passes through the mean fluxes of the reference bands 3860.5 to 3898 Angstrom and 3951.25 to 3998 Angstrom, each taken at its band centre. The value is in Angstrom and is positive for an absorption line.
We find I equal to 6.7 Angstrom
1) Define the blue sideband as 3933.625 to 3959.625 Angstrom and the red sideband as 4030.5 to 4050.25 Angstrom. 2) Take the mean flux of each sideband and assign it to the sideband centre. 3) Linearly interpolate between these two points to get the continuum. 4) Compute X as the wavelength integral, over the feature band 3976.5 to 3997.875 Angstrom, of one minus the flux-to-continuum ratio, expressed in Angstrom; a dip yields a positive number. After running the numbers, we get -3.54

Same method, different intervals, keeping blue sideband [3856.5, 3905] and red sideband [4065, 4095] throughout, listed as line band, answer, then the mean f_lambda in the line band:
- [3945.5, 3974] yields 5.21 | 9.11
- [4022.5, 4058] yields -2.55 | 15.3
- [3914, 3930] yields 1.44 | 8.88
